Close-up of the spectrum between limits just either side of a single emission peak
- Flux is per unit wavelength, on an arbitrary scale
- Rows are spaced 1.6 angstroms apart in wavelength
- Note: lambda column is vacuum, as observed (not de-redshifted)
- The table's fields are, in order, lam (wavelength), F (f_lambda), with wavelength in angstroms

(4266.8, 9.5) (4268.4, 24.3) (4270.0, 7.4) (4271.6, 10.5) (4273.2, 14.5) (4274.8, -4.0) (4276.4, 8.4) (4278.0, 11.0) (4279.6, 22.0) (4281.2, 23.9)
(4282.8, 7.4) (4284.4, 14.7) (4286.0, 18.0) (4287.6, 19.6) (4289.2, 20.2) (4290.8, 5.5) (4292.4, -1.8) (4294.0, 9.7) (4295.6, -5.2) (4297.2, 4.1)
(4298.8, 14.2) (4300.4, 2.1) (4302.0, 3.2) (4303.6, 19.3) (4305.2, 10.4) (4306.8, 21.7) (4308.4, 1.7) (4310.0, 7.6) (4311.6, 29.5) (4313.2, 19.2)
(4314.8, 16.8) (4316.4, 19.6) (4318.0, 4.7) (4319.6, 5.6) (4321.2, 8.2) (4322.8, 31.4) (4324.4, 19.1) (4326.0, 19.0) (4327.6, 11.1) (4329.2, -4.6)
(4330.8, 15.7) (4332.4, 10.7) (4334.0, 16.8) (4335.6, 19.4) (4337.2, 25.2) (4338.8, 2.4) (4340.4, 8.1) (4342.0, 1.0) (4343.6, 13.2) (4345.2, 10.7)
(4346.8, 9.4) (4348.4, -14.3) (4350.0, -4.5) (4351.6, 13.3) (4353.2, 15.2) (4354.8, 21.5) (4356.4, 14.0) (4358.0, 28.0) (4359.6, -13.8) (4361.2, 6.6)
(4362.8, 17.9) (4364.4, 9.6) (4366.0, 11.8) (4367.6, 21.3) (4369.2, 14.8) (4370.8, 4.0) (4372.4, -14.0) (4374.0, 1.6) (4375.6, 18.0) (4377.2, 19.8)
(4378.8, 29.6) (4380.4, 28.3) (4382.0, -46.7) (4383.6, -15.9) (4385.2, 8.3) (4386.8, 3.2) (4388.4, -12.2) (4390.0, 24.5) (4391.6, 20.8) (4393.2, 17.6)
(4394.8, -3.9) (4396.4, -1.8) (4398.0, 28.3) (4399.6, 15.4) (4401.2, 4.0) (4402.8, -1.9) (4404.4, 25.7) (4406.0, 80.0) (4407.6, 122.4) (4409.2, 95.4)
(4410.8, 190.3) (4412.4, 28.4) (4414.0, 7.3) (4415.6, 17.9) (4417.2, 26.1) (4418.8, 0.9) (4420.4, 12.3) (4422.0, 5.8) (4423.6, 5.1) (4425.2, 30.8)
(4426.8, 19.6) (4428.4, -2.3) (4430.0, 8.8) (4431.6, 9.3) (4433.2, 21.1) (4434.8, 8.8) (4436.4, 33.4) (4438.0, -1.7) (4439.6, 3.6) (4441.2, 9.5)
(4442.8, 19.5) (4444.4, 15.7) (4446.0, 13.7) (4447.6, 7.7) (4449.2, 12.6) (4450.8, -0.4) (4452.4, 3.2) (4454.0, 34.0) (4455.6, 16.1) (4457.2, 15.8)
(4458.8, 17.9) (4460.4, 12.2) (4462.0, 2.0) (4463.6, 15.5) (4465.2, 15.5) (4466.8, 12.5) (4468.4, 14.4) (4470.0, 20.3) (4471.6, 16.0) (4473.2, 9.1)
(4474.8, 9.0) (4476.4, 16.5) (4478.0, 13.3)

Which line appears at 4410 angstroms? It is [O II] 3727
